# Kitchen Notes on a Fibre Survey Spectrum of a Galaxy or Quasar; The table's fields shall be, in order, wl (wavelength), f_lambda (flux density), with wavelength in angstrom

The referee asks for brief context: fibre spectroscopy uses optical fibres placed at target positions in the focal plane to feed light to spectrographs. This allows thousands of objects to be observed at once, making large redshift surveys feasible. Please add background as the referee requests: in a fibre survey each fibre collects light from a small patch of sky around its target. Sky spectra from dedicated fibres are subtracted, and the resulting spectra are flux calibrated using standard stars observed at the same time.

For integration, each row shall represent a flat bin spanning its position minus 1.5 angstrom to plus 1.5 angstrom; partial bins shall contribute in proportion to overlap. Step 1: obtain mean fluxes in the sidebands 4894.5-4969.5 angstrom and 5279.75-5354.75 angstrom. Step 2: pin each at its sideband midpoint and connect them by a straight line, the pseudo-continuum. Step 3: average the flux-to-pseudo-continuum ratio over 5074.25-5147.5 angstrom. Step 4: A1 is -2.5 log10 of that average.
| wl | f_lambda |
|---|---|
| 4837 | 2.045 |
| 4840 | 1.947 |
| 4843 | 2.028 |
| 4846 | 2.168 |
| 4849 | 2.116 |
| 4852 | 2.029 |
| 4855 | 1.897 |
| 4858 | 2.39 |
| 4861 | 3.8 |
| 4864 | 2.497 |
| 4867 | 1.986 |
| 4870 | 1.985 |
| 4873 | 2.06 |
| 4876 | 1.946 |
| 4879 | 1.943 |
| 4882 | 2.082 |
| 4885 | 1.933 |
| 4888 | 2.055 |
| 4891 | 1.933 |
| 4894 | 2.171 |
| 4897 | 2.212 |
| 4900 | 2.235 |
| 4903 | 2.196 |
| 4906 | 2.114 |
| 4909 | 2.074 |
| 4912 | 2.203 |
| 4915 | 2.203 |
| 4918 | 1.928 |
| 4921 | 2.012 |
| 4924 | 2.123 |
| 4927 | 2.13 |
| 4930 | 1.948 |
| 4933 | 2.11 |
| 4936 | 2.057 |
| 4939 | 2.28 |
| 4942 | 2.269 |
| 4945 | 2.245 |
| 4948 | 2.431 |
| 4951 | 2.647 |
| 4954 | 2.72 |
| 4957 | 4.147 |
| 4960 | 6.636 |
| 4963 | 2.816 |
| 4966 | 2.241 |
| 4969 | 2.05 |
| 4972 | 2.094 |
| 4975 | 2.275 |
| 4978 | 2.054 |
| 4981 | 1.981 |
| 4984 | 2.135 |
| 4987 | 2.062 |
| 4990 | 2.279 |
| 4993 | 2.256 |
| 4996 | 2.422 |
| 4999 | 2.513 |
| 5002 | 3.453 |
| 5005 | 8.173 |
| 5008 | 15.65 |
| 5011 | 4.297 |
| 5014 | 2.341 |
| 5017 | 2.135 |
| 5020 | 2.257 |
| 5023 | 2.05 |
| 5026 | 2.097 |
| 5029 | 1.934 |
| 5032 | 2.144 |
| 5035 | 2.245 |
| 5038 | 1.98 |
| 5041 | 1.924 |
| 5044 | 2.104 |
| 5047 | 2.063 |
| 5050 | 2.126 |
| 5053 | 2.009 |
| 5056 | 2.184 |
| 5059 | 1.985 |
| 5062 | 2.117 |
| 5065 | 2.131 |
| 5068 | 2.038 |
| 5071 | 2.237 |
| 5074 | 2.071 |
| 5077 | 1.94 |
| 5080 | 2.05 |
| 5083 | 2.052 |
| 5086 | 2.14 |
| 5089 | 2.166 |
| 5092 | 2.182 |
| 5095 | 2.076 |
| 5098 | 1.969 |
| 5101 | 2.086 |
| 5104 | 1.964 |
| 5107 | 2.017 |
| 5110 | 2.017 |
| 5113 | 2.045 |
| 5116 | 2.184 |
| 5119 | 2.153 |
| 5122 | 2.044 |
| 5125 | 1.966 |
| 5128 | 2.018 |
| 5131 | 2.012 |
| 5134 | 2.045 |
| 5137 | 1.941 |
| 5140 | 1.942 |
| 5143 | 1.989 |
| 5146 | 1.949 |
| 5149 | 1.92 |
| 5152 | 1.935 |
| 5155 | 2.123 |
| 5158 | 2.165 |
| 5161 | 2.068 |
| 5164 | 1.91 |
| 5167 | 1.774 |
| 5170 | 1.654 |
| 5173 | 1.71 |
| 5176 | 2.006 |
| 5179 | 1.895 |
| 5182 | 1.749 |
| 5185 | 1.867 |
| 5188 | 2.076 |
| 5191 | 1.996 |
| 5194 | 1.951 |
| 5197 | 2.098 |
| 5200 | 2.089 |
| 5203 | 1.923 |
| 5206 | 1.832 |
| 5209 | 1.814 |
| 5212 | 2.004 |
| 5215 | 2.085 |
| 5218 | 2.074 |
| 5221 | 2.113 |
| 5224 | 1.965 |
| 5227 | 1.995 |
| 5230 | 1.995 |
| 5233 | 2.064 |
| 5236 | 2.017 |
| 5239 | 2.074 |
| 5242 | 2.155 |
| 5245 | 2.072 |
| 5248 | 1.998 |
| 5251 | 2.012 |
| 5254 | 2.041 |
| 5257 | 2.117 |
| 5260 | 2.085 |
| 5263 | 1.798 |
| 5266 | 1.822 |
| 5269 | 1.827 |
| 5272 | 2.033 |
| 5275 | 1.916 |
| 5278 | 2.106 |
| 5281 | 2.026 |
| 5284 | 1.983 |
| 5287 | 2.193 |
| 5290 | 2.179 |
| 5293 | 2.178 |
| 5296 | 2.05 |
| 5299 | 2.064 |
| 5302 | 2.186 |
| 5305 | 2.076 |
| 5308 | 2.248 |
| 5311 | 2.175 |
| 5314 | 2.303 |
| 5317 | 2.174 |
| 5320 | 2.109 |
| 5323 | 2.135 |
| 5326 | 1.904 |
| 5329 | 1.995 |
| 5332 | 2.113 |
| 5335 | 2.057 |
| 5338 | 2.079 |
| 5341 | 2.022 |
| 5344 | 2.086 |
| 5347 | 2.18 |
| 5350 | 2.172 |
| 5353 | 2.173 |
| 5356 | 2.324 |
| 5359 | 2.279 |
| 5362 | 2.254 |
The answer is 0.14 mag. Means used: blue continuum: 2.48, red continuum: 2.12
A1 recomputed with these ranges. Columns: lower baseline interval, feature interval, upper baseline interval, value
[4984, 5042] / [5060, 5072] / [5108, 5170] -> 0.297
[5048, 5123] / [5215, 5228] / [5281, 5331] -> 0.031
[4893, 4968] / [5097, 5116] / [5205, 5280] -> 0.093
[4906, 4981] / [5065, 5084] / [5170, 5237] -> 0.073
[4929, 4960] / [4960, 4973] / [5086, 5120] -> -0.077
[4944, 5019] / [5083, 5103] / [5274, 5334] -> 0.382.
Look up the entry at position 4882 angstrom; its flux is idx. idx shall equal 2.082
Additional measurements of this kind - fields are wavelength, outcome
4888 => 2.055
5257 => 2.117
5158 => 2.165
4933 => 2.11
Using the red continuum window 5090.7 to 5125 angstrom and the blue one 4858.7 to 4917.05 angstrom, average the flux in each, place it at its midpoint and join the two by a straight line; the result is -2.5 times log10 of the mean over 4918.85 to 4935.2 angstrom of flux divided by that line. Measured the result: 0.06 mag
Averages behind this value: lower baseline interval 2.19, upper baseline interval 2.06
